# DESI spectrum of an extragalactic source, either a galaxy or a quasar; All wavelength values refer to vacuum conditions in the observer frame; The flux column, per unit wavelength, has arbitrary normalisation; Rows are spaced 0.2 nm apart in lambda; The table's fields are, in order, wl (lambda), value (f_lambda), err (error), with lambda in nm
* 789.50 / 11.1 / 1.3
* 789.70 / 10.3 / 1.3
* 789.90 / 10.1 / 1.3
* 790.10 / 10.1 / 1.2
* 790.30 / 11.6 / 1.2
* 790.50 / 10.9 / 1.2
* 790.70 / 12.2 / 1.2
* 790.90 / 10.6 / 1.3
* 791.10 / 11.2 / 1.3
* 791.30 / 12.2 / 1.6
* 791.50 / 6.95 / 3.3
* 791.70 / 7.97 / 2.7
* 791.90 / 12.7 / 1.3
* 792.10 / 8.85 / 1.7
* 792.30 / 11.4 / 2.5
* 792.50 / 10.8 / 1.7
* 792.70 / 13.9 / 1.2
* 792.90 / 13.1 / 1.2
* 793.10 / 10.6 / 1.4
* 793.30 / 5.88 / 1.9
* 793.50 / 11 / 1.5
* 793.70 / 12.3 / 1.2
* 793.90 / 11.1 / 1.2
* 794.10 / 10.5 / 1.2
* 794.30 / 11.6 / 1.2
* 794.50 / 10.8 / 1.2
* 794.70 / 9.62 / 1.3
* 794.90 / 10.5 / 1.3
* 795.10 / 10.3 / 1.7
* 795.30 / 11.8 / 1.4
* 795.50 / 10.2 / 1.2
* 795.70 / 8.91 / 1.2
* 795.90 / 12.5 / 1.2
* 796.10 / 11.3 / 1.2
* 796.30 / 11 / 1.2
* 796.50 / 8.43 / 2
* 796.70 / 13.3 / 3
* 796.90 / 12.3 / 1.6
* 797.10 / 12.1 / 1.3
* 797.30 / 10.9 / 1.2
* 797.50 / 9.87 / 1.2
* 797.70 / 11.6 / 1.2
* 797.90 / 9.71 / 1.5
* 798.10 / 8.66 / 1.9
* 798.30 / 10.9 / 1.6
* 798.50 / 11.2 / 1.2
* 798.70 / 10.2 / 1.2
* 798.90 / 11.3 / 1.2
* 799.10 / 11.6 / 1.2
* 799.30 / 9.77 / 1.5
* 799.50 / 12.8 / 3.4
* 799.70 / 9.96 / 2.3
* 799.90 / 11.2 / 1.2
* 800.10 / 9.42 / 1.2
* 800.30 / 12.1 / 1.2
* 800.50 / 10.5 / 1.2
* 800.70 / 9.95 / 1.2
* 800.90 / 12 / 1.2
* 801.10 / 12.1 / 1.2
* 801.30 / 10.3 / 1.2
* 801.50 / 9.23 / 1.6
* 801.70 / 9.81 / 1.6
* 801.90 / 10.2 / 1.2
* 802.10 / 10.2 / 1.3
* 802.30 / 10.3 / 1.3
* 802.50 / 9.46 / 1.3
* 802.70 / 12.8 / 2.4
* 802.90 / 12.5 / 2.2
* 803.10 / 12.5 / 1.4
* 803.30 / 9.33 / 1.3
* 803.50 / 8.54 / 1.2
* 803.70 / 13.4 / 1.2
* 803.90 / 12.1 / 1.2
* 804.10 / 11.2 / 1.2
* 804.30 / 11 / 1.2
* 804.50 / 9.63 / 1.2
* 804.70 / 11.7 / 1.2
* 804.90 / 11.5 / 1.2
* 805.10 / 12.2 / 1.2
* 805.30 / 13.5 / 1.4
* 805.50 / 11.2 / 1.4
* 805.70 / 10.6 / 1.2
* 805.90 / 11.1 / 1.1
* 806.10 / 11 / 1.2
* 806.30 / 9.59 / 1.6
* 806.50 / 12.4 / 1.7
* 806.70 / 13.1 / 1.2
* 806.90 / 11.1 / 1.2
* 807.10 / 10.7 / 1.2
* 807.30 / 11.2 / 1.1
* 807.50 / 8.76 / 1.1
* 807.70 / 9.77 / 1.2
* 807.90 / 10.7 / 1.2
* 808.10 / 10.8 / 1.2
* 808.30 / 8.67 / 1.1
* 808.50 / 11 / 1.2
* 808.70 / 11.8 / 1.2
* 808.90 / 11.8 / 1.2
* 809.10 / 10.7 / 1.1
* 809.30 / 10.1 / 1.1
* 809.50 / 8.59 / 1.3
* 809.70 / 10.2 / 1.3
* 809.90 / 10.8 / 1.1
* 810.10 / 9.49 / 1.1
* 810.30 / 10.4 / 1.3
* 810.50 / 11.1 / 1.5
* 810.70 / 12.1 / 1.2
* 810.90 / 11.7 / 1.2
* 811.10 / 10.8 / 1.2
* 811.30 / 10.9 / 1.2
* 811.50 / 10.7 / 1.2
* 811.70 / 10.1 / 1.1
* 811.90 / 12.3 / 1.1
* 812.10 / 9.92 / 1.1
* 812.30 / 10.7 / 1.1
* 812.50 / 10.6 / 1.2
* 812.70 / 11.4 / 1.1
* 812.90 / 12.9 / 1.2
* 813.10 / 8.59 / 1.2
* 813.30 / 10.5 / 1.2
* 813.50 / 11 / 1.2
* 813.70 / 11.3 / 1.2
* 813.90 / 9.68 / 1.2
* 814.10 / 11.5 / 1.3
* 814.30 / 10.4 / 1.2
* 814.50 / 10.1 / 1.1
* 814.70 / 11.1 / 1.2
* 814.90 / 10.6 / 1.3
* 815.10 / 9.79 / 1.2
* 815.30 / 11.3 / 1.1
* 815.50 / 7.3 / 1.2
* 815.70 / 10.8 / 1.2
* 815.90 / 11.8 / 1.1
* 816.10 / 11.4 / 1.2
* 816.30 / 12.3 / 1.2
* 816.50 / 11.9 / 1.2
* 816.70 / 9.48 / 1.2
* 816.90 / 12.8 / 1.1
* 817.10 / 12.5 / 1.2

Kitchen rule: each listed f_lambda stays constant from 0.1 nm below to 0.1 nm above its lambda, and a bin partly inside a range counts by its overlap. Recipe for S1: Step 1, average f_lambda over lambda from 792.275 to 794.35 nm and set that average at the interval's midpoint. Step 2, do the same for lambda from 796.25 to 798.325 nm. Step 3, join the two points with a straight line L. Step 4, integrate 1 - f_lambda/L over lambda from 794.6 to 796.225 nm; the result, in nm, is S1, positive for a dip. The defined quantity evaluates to 0.04 nm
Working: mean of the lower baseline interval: 11.1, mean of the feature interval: 10.6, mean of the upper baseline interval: 10.8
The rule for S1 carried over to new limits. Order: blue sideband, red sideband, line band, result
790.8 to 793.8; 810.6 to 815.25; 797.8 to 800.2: 0.03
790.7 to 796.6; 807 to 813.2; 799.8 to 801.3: -0.05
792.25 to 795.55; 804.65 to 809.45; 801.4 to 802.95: 0.07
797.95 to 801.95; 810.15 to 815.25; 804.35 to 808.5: -0.09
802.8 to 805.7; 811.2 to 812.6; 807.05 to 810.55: 0.21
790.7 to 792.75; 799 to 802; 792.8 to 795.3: 0.00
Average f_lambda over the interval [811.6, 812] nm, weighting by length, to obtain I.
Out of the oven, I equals 11.2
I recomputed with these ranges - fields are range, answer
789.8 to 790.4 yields 10.6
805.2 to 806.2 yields 11.5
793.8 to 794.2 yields 10.8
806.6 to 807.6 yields 11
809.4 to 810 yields 9.86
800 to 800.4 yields 10.8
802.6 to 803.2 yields 12.6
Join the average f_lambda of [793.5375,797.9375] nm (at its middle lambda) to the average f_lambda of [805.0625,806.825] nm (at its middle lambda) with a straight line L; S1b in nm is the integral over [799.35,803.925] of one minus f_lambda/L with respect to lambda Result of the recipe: 0.19 nm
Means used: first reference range 11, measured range 10.9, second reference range 11.6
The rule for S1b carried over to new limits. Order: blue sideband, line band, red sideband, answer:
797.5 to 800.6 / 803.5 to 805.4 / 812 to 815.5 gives -0.174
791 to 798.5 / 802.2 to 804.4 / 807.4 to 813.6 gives -0.109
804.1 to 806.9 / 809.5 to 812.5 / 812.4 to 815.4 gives 0.064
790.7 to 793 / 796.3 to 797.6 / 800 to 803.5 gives -0.040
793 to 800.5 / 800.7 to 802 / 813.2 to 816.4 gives 0.020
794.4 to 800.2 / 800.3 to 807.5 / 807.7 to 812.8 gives -0.233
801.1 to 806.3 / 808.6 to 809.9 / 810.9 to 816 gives 0.031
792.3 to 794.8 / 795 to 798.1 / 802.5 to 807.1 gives 0.055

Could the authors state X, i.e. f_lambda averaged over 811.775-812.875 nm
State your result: 11.1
